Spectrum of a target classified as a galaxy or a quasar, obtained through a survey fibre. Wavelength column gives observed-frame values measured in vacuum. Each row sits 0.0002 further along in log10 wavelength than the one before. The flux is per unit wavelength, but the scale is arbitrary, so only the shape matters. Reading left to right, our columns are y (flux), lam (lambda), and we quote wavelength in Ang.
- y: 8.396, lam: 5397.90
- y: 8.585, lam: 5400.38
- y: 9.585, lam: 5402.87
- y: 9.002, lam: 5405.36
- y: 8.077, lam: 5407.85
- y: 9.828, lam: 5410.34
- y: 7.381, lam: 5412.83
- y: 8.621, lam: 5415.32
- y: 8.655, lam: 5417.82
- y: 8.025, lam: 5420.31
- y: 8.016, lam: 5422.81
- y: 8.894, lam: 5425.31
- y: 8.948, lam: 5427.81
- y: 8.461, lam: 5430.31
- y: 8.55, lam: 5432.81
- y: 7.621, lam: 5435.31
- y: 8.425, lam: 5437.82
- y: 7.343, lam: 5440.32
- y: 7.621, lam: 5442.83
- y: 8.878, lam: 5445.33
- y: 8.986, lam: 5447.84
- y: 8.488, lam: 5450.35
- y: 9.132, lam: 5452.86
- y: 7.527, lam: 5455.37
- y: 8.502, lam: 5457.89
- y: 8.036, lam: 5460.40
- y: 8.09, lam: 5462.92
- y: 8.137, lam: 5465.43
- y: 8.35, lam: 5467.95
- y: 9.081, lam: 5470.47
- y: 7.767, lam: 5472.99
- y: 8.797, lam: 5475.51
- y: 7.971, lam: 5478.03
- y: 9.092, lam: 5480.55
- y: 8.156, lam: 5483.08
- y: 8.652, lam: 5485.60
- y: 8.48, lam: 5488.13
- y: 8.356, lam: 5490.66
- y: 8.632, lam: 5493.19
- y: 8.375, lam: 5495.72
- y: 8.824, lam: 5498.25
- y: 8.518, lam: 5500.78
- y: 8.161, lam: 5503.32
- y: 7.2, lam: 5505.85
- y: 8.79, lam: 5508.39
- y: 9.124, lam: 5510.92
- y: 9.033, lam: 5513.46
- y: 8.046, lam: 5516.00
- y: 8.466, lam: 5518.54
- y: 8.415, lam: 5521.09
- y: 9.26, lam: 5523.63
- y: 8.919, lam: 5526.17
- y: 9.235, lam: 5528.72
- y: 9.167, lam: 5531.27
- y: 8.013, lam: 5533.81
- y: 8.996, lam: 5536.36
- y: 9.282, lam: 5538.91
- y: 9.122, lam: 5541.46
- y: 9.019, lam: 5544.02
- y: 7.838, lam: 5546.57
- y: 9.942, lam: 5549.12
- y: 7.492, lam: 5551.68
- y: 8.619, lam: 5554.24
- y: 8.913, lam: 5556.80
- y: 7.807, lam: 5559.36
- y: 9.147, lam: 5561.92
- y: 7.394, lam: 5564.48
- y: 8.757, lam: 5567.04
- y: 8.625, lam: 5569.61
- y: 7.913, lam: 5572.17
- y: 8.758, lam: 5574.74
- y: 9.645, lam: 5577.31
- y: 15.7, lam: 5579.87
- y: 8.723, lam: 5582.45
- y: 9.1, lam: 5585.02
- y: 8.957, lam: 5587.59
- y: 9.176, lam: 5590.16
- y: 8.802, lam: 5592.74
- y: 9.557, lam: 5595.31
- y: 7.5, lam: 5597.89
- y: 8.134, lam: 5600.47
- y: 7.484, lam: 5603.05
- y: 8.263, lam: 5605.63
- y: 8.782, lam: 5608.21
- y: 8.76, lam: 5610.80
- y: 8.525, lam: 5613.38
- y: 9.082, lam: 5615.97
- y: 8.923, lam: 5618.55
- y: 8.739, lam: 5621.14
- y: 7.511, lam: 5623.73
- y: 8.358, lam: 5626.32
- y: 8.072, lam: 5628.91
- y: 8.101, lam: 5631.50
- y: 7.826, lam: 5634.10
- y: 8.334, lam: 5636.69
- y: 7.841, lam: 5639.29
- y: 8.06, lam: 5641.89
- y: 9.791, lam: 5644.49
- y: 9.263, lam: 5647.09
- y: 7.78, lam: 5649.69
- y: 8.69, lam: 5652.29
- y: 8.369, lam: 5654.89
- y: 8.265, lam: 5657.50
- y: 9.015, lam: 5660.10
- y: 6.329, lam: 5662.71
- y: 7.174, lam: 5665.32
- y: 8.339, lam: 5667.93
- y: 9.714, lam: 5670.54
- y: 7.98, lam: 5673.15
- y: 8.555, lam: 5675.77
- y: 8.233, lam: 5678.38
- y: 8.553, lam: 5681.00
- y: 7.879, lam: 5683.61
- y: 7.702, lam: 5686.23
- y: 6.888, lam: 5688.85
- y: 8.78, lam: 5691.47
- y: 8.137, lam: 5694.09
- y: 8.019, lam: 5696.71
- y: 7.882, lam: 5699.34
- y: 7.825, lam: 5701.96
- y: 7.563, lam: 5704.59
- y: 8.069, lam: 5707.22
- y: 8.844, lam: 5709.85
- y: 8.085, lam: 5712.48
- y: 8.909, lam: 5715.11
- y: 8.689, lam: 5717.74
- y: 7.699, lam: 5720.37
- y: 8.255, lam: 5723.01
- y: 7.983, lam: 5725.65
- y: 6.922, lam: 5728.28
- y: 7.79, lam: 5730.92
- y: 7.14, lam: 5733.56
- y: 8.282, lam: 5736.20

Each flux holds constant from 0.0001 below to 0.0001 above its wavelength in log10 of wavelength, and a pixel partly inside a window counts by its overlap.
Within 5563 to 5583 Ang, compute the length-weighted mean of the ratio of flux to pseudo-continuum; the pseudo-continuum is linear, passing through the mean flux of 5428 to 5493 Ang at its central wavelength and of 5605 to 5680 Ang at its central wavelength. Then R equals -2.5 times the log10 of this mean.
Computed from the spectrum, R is -0.134 mag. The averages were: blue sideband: 8.36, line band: 9.46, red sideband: 8.37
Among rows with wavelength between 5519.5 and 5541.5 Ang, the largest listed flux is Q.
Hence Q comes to 9.282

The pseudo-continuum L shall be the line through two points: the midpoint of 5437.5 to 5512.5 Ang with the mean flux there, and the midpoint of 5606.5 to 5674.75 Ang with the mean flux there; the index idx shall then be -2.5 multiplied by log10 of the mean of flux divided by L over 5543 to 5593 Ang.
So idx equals -0.08 mag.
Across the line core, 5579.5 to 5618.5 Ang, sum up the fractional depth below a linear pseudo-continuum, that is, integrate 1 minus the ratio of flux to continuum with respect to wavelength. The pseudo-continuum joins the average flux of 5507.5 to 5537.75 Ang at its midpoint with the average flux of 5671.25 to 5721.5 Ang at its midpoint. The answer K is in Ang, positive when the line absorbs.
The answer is -2.0 Ang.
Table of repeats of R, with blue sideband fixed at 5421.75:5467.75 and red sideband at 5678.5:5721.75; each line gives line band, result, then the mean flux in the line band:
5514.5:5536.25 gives -0.06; 8.71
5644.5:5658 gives -0.06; 8.61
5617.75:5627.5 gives -0.02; 8.35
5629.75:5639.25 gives 0.01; 8.05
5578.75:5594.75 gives -0.22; 9.99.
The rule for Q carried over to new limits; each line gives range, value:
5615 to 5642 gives 9.082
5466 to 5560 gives 9.942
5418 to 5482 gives 9.132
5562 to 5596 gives 15.7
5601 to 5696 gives 9.791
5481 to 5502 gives 8.824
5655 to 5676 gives 9.714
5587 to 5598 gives 9.557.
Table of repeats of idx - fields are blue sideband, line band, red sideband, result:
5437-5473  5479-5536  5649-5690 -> -0.04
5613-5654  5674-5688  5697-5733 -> 0.01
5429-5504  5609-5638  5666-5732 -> -0.02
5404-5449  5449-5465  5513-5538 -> 0.03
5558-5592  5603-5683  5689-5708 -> 0.02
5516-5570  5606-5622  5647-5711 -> -0.05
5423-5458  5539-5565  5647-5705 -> -0.04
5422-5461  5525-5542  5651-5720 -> -0.09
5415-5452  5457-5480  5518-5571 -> 0.02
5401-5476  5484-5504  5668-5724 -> -0.02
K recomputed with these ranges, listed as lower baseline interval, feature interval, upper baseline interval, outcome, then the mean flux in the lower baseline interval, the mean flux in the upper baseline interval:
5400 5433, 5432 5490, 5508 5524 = 2.2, 8.62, 8.7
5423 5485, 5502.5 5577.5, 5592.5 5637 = -2.3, 8.37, 8.37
